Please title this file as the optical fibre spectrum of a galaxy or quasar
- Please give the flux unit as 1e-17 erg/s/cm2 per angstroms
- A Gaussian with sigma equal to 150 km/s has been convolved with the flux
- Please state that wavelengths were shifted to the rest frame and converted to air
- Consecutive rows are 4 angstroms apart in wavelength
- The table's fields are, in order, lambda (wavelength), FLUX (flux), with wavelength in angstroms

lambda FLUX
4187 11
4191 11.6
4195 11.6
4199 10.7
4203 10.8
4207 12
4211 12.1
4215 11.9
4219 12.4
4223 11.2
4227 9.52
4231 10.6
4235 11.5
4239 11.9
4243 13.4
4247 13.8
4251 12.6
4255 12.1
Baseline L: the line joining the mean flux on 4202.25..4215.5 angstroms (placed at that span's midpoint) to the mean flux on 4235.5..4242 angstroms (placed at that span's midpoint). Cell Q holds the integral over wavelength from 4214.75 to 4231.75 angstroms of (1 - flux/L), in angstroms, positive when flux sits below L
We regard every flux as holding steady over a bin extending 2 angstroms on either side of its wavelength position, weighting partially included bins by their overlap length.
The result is 1.2 angstroms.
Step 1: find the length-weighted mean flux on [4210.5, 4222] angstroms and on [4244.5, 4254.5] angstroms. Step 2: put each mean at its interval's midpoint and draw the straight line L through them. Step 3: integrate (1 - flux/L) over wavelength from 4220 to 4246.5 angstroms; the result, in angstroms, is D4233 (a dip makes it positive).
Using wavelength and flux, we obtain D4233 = 2.2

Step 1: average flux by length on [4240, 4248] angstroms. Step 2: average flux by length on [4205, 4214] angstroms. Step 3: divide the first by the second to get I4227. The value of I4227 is 1.11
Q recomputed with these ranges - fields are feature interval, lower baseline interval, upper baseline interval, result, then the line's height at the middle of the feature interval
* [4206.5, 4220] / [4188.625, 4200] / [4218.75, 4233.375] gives -1.34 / 11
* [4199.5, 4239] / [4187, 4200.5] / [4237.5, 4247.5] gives 2.62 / 12.2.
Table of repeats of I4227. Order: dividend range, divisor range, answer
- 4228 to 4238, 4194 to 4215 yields 0.96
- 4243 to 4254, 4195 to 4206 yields 1.19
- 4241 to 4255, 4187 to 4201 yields 1.16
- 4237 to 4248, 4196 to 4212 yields 1.14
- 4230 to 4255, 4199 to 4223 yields 1.06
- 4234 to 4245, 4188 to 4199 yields 1.08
